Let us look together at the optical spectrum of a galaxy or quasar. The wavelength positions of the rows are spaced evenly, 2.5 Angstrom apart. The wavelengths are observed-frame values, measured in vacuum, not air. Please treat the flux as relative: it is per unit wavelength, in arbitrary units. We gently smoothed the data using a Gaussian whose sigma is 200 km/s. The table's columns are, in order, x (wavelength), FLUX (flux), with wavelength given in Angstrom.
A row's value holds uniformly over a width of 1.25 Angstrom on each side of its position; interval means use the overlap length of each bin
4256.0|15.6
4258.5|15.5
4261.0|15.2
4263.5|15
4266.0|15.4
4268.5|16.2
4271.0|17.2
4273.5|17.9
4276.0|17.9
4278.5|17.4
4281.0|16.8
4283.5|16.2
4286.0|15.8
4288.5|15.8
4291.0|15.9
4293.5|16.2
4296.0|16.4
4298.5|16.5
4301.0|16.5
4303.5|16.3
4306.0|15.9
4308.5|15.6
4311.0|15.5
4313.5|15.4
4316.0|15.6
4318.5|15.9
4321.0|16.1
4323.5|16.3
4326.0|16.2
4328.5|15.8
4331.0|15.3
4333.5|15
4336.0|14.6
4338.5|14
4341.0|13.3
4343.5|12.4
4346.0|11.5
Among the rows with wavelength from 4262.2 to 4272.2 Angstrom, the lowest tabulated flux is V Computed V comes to 15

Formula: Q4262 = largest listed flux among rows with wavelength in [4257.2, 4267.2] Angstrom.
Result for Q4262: 15.5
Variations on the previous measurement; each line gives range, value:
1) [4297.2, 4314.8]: 16.5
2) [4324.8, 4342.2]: 16.2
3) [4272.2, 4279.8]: 17.9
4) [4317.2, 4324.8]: 16.3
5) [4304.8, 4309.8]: 15.9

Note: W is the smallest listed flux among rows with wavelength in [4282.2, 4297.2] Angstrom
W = 15.8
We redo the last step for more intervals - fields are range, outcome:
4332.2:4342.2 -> 13.3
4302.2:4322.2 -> 15.4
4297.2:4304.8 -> 16.3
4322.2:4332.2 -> 15.3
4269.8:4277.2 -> 17.2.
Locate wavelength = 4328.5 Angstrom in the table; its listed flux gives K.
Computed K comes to 15.8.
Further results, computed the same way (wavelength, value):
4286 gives 15.8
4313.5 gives 15.4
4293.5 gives 16.2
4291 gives 15.9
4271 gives 17.2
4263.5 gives 15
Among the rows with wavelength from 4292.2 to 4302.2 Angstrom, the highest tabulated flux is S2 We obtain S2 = 16.5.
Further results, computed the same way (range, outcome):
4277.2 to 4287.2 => 17.4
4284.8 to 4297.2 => 16.4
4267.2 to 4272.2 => 17.2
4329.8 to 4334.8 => 15.3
